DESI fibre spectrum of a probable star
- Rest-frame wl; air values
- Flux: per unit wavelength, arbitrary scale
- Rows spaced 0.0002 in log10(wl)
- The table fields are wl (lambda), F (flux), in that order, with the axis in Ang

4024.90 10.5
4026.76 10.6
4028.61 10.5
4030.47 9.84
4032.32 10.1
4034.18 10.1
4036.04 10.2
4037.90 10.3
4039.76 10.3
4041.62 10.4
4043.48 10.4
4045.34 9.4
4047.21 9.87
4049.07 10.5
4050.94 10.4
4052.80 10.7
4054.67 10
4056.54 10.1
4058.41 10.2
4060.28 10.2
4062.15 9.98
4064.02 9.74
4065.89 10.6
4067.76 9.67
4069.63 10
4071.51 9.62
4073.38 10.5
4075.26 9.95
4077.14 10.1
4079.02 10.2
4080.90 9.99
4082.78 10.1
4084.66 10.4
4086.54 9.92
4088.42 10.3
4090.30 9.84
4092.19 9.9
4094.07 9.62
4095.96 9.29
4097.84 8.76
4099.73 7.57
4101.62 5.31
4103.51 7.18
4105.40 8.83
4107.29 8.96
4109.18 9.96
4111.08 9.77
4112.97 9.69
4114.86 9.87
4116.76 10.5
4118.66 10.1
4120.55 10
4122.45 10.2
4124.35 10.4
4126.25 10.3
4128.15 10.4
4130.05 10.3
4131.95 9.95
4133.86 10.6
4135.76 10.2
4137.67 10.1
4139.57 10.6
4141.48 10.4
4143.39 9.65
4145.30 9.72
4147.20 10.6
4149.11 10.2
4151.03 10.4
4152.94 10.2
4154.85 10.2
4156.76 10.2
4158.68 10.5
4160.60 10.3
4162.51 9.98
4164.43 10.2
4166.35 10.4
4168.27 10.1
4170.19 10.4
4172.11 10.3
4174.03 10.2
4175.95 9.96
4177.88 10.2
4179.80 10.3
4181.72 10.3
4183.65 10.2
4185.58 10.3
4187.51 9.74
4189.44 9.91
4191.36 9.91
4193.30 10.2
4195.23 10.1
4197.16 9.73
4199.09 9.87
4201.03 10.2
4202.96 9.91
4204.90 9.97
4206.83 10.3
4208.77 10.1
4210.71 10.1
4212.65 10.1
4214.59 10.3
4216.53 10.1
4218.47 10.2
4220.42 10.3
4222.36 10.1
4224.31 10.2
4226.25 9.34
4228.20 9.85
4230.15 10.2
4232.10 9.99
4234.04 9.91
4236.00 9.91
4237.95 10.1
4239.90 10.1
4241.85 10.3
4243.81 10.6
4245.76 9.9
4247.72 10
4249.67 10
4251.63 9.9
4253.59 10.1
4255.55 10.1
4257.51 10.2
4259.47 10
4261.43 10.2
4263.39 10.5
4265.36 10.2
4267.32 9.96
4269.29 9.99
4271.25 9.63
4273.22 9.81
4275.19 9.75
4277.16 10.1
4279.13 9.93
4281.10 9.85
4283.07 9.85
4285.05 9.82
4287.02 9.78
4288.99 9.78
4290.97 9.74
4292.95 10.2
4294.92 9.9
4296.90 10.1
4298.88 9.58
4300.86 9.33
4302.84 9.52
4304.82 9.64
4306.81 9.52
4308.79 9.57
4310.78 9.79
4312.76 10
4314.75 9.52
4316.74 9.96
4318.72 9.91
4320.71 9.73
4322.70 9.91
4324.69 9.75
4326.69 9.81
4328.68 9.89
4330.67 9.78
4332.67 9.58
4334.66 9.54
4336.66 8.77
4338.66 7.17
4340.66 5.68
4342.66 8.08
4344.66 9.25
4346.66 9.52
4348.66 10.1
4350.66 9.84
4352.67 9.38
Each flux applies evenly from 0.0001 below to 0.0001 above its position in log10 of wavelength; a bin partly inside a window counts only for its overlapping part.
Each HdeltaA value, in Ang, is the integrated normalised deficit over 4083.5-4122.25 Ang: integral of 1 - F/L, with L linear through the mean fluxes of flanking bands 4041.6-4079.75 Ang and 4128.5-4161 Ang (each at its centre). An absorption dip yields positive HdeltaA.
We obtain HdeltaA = 3.3 Ang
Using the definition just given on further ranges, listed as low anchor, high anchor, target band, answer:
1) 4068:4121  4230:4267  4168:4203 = -0.8 Ang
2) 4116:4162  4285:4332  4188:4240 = 0.0 Ang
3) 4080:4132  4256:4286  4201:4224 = -0.7 Ang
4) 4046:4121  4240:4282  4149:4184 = -1.3 Ang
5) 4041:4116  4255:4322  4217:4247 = -0.8 Ang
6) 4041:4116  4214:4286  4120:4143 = -1.1 Ang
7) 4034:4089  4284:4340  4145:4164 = -0.6 Ang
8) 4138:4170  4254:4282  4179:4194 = 0.1 Ang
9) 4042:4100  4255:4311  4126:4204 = -2.0 Ang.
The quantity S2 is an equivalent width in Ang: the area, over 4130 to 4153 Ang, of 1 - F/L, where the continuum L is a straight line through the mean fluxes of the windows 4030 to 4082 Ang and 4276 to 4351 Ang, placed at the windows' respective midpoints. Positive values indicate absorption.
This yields -0.7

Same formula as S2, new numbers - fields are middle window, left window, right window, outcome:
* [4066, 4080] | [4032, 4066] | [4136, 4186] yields 0.20 Ang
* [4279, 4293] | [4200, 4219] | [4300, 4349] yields -0.37 Ang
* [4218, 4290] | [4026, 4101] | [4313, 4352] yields -4.07 Ang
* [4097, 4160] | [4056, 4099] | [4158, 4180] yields 2.20 Ang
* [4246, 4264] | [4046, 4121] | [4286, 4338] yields -0.73 Ang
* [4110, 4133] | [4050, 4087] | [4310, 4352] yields -0.39 Ang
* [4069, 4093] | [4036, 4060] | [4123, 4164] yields 0.37 Ang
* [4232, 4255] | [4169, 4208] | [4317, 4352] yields -0.72 Ang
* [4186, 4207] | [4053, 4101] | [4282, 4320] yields -0.39 Ang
